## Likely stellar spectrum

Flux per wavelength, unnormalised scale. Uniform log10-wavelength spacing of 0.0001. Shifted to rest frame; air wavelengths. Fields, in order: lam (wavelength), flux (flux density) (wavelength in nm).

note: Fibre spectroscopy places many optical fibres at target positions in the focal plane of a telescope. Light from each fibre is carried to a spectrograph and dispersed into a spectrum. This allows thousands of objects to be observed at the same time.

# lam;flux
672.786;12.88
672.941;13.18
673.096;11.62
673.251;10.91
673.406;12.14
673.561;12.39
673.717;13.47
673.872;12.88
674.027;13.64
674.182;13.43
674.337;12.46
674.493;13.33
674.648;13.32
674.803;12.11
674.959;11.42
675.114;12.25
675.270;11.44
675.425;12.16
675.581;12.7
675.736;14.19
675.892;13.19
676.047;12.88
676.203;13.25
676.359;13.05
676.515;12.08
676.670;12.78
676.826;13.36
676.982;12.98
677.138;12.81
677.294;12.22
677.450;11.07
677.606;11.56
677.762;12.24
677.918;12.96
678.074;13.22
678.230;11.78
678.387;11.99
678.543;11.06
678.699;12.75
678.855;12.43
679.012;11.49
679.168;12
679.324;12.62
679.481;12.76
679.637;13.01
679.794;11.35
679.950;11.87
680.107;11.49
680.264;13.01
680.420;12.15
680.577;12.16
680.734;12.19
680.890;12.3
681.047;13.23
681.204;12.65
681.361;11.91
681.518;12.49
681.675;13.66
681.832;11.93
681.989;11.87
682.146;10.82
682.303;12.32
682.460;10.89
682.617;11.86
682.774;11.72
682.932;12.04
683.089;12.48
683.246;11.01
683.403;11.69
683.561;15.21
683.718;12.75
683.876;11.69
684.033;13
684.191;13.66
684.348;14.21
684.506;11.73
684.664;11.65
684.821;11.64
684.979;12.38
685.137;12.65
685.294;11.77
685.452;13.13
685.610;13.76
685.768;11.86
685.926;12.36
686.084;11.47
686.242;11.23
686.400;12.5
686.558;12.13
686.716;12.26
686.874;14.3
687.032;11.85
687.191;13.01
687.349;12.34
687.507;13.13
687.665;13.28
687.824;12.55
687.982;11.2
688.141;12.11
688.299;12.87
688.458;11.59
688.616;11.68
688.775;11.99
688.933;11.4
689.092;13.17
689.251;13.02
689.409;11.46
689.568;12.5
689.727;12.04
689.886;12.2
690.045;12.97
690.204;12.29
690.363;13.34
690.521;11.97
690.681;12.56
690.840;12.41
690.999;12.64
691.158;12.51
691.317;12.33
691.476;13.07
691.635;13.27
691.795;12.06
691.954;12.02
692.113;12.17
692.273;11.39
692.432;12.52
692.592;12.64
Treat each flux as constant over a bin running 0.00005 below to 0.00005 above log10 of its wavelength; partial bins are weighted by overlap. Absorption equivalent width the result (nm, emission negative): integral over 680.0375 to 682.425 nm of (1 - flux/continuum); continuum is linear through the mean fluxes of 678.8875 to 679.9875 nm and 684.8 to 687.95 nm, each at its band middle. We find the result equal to 0.000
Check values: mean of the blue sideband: 12.2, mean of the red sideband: 12.5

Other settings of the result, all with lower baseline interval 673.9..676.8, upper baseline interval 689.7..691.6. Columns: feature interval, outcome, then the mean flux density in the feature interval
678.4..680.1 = 0.08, 12.1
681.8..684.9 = 0.11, 12.2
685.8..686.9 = 0.04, 12.2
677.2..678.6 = 0.08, 12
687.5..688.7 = 0.03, 12.2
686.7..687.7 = -0.02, 12.9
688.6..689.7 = 0.03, 12.2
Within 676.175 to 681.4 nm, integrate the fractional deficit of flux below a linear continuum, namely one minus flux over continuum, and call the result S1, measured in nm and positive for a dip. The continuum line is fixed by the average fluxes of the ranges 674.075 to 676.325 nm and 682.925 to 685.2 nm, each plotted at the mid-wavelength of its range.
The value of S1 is 0.131 nm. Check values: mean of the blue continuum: 12.7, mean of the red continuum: 12.5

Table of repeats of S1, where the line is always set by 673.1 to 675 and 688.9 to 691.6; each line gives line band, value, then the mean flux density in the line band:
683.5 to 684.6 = -0.05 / 13.1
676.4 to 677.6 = 0.01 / 12.4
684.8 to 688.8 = 0.05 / 12.4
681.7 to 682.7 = 0.07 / 11.7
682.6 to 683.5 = 0.05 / 11.9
